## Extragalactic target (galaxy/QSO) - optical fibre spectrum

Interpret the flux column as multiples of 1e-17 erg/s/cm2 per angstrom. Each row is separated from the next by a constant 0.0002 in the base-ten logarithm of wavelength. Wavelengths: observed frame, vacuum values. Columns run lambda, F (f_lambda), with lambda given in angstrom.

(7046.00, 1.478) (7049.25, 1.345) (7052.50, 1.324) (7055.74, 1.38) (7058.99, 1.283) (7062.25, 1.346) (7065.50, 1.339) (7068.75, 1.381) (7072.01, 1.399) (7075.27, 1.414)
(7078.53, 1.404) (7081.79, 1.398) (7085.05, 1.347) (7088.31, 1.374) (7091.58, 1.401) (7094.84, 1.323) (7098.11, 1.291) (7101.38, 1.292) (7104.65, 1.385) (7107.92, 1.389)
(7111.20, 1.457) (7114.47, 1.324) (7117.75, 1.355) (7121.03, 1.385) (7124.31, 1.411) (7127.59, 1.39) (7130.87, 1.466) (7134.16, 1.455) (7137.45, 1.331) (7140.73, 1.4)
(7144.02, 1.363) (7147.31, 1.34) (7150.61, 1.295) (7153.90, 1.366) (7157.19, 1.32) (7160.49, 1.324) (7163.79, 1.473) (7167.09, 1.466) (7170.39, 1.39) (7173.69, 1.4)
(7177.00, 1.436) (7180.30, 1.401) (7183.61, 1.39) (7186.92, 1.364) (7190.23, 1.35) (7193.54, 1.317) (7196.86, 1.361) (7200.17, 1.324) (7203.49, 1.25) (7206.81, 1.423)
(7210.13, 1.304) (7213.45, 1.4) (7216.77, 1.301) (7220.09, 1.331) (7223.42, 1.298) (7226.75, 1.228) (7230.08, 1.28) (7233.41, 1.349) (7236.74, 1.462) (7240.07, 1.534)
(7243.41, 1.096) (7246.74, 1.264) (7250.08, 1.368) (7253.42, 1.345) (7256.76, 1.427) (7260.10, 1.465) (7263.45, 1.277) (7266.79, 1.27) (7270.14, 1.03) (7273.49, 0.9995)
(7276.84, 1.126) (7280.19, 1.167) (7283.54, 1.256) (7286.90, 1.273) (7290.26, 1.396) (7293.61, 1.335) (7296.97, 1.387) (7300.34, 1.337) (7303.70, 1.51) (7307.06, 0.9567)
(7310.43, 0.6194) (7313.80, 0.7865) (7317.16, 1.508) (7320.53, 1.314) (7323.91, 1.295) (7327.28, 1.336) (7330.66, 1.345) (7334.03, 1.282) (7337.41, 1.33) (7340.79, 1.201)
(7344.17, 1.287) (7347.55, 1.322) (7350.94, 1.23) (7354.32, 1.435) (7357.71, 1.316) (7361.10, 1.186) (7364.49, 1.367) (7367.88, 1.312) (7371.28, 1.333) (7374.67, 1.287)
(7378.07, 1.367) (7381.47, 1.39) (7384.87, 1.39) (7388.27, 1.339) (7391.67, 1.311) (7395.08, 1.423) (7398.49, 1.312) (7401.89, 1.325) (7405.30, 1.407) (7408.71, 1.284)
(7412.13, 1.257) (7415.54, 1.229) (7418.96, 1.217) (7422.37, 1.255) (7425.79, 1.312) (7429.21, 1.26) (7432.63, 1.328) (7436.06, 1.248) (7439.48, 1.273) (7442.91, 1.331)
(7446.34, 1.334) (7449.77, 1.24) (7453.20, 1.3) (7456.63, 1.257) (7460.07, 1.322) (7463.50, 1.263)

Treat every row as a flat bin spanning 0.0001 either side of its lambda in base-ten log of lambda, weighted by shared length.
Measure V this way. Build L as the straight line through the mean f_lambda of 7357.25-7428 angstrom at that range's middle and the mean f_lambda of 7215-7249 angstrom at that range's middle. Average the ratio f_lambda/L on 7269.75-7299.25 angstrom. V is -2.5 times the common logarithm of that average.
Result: 0.07 mag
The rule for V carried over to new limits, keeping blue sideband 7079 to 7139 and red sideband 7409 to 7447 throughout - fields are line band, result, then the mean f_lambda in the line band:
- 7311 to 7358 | 0.03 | 1.27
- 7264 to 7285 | 0.16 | 1.15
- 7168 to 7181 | -0.04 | 1.41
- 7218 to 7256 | 0.01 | 1.33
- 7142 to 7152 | 0.02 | 1.34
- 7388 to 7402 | -0.05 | 1.34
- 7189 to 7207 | 0.02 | 1.33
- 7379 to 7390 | -0.07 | 1.37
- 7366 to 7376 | -0.02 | 1.31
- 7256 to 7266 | -0.04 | 1.38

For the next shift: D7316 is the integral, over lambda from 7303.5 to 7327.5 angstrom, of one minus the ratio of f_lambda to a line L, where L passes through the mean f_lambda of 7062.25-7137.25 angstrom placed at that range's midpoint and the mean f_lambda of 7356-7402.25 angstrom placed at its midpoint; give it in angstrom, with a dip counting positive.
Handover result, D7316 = 3.7 angstrom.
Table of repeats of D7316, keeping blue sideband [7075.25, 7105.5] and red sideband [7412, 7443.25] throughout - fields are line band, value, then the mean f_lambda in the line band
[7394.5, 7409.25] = -0.9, 1.35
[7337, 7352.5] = 0.3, 1.27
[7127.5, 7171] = -1.3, 1.38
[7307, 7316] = 3.5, 0.799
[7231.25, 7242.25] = -0.9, 1.42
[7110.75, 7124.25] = -0.2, 1.38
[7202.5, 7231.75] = 0.3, 1.31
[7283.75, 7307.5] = -0.4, 1.33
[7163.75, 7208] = -1.4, 1.38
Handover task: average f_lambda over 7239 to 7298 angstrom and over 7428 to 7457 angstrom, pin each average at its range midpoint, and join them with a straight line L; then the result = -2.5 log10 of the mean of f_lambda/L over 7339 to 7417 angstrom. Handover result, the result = -0.030 mag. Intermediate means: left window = 1.27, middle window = 1.32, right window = 1.29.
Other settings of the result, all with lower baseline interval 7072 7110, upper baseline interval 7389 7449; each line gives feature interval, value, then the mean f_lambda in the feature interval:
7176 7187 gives -0.04 mag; 1.4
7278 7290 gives 0.07 mag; 1.25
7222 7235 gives 0.04 mag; 1.29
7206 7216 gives -0.02 mag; 1.37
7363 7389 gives -0.03 mag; 1.35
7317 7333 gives -0.02 mag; 1.34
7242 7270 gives 0.03 mag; 1.3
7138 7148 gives -0.01 mag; 1.37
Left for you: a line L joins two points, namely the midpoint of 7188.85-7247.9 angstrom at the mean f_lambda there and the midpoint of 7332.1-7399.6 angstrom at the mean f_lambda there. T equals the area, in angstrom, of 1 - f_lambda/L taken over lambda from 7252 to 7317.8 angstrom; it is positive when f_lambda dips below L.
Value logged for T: 5.3 angstrom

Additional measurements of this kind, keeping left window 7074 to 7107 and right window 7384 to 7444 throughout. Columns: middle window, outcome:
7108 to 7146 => -1.04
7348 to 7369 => 0.09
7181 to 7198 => -0.17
